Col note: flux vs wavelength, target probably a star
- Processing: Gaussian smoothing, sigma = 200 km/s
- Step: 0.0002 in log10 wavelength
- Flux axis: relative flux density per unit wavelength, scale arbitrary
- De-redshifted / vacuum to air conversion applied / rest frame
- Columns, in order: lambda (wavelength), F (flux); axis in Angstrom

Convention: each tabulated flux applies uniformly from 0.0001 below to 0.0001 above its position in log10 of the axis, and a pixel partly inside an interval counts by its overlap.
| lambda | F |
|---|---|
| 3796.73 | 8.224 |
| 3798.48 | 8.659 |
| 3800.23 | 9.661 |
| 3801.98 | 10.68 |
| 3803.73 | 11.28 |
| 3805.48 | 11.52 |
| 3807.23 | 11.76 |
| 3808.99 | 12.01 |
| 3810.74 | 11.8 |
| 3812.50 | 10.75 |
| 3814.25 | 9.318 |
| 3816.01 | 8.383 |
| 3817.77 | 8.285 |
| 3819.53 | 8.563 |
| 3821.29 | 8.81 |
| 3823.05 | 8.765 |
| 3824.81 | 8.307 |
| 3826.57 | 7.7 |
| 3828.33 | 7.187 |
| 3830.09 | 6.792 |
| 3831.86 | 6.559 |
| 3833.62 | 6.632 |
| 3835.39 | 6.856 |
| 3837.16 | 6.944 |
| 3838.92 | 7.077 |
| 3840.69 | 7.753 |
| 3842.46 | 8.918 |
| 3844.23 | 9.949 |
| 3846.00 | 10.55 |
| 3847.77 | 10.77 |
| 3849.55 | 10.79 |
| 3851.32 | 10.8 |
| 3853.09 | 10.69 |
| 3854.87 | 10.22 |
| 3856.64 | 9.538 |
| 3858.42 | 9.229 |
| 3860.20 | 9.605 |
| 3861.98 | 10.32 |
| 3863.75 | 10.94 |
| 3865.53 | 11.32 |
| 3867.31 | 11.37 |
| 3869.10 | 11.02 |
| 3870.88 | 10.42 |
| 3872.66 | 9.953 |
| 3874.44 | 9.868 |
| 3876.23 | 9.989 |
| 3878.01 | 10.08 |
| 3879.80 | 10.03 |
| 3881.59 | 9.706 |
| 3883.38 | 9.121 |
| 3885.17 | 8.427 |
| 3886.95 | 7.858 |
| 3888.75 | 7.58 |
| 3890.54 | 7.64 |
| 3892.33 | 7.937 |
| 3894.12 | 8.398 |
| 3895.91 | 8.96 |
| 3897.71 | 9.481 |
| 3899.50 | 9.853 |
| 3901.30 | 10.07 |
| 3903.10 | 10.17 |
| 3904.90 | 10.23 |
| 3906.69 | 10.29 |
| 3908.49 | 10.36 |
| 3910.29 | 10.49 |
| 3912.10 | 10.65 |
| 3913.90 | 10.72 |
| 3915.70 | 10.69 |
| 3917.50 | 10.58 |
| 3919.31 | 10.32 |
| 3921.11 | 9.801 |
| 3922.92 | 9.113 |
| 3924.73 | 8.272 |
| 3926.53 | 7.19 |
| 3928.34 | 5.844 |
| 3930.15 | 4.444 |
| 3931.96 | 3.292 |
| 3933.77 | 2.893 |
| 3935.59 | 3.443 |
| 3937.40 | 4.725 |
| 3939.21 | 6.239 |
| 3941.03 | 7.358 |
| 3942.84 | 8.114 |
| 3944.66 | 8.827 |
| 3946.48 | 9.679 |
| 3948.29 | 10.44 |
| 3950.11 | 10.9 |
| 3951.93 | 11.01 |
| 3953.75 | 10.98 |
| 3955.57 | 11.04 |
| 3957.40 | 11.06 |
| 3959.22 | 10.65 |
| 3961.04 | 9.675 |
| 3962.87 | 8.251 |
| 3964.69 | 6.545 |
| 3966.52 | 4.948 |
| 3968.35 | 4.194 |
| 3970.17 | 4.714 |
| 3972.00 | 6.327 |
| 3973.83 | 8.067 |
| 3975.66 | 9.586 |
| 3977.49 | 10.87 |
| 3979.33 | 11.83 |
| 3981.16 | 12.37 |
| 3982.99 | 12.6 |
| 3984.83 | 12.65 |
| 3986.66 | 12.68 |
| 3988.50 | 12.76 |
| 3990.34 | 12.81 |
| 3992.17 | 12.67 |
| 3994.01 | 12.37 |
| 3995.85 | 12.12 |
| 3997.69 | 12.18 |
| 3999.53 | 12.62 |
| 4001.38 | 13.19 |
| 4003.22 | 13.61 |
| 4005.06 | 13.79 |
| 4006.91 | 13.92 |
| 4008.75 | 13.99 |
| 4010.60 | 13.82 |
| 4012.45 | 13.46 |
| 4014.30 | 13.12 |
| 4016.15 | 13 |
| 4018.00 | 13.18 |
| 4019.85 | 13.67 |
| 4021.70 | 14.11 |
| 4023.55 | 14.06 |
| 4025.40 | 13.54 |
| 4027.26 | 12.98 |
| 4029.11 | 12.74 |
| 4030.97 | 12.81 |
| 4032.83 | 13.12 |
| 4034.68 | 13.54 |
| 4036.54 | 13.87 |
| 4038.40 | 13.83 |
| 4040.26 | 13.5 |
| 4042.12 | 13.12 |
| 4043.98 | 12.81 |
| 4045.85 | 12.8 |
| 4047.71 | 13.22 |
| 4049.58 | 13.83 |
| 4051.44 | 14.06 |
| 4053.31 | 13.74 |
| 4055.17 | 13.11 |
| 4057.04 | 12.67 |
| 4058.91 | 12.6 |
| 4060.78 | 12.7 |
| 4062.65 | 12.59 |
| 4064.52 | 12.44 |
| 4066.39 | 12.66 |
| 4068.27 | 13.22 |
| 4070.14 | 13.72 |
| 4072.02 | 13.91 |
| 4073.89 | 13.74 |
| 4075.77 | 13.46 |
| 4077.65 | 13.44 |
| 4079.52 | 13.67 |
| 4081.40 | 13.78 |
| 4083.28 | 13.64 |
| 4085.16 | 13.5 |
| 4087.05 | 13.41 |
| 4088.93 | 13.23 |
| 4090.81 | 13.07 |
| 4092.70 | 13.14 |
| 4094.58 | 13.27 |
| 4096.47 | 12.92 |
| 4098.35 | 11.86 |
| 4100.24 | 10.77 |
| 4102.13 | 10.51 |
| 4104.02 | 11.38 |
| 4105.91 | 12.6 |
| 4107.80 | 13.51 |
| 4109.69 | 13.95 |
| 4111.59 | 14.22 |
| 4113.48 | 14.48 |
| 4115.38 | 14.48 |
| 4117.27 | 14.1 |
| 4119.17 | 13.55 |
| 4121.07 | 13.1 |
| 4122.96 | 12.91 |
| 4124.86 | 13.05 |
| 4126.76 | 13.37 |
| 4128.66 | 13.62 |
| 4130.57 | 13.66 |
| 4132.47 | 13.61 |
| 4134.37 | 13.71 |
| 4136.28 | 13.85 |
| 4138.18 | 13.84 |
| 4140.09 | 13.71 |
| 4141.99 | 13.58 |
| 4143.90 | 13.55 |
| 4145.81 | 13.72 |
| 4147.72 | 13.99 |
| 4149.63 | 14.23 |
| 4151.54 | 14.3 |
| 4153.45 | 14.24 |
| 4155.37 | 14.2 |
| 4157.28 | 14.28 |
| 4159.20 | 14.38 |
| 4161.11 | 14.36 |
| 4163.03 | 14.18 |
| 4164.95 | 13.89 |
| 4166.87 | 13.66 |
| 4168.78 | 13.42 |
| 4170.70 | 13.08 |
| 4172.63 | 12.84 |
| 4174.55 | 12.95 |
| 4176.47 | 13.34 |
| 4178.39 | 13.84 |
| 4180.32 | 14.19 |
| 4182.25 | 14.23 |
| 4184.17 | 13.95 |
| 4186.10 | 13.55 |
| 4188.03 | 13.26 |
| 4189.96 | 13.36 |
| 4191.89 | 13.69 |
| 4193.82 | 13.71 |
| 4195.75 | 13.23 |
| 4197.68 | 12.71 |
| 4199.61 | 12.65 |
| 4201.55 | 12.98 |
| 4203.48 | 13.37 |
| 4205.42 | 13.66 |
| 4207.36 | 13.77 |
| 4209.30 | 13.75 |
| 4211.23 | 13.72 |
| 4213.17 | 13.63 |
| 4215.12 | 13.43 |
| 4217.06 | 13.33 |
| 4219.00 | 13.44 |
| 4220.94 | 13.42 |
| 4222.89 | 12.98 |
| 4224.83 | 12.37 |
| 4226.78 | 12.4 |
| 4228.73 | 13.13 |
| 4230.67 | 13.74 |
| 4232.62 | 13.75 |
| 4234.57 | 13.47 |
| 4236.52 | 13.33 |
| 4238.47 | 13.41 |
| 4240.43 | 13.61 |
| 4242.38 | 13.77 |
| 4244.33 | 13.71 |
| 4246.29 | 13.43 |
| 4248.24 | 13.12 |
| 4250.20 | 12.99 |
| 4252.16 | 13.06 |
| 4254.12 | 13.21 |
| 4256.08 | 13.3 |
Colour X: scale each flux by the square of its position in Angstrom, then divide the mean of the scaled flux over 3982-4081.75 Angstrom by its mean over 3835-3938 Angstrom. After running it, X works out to 1.57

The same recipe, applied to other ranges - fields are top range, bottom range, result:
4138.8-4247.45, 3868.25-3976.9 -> 1.80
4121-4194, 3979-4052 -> 1.12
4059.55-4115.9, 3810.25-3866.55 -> 1.64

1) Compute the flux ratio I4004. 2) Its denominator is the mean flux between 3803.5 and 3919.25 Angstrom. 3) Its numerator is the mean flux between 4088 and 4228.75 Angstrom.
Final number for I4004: 1.4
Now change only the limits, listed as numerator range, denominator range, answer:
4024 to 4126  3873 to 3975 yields 1.55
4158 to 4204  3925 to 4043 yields 1.27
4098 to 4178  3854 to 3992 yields 1.46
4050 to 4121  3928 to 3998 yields 1.46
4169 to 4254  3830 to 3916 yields 1.41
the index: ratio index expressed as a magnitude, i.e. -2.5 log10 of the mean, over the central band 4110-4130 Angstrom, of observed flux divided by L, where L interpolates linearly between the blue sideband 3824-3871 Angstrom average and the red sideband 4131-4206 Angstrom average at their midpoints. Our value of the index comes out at -0.057 mag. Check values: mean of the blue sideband 9.18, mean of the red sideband 13.7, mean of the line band 13.7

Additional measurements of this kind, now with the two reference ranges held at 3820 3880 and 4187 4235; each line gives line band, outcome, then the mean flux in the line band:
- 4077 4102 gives -0.09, 13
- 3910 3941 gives 0.32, 7.5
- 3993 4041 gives -0.19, 13.3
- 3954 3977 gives 0.29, 8.06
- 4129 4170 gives -0.11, 13.9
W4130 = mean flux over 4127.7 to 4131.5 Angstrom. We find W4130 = 13.6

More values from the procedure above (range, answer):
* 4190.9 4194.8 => 13.7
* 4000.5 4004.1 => 13.4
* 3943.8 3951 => 9.97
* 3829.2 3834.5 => 6.67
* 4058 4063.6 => 12.6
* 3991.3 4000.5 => 12.4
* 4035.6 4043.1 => 13.6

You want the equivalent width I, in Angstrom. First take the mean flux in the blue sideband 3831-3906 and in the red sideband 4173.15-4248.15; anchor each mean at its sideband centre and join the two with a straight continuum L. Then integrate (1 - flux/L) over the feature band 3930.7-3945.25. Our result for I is 6.7 Angstrom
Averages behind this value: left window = 9.38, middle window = 5.51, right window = 13.4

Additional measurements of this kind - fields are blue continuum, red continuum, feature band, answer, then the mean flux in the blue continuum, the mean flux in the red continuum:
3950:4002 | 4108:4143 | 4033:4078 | -4.2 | 10.4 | 13.7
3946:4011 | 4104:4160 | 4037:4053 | -1.7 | 10.9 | 13.7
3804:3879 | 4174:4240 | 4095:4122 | -1.3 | 9.5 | 13.4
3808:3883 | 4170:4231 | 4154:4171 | -1.4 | 9.4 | 13.4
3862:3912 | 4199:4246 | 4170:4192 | -1.0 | 9.71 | 13.4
